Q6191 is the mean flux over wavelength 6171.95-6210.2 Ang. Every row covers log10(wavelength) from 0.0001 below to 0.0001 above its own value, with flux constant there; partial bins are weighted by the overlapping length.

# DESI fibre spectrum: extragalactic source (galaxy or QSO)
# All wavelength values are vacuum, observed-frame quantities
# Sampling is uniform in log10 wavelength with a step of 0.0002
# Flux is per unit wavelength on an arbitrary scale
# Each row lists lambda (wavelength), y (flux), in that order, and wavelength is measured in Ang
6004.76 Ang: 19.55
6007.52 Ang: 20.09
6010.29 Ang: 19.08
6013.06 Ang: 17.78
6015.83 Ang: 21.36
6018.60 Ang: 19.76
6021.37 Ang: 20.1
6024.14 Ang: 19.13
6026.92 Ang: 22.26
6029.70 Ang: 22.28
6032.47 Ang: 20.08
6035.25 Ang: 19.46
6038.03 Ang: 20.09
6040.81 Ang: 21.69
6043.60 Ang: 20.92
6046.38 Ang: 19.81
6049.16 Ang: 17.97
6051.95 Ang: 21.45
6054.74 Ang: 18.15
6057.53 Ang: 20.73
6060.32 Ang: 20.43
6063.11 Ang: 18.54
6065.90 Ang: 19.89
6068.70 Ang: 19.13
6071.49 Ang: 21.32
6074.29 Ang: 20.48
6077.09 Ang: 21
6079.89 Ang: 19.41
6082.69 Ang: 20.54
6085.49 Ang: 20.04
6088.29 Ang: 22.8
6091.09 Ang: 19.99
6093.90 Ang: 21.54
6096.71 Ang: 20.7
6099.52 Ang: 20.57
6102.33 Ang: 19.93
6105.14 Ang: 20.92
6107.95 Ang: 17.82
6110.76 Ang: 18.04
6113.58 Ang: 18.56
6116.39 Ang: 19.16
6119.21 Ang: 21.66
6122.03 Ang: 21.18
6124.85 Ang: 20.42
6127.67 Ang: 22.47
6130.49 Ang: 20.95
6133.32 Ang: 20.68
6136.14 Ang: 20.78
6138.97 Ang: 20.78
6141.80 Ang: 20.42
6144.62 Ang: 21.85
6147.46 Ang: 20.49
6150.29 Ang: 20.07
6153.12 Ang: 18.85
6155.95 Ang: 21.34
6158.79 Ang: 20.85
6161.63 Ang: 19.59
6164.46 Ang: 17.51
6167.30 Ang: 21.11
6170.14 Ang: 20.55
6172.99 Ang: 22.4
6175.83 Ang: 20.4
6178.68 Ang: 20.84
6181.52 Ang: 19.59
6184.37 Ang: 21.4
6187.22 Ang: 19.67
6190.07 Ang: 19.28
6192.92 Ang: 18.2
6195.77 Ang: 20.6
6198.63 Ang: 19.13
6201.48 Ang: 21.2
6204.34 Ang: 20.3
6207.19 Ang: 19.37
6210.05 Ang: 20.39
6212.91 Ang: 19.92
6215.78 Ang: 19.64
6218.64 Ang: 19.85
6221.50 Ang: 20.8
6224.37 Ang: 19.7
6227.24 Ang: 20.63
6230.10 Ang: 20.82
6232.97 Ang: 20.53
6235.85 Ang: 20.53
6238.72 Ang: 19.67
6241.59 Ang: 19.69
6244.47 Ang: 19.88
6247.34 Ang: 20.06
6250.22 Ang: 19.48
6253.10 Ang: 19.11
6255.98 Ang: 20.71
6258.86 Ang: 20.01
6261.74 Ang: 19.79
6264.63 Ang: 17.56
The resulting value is 20.2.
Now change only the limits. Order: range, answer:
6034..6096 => 20.3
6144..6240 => 20.2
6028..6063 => 20.2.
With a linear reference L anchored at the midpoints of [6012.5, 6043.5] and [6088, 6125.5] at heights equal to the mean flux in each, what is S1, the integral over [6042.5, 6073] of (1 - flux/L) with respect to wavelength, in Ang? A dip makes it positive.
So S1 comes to 0.7 Ang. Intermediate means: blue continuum 20.5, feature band 19.8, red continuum 20.2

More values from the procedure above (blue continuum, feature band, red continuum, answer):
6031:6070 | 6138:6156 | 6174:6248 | -0.4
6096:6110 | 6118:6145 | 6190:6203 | -1.7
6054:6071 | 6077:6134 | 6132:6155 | -0.8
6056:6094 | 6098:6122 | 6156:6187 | 0.8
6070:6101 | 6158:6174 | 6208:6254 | 0.1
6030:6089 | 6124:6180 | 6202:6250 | -1.3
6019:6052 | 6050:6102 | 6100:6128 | -0.5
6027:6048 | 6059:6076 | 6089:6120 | 0.3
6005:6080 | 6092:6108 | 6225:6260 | -0.3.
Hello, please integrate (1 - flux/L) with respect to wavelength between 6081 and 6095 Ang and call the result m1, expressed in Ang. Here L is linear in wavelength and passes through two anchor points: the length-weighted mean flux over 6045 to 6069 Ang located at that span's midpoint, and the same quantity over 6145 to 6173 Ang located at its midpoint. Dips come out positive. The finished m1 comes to -0.8 Ang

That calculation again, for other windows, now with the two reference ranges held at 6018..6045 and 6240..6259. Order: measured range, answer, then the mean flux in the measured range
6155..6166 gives 0.2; 19.8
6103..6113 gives 0.7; 19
